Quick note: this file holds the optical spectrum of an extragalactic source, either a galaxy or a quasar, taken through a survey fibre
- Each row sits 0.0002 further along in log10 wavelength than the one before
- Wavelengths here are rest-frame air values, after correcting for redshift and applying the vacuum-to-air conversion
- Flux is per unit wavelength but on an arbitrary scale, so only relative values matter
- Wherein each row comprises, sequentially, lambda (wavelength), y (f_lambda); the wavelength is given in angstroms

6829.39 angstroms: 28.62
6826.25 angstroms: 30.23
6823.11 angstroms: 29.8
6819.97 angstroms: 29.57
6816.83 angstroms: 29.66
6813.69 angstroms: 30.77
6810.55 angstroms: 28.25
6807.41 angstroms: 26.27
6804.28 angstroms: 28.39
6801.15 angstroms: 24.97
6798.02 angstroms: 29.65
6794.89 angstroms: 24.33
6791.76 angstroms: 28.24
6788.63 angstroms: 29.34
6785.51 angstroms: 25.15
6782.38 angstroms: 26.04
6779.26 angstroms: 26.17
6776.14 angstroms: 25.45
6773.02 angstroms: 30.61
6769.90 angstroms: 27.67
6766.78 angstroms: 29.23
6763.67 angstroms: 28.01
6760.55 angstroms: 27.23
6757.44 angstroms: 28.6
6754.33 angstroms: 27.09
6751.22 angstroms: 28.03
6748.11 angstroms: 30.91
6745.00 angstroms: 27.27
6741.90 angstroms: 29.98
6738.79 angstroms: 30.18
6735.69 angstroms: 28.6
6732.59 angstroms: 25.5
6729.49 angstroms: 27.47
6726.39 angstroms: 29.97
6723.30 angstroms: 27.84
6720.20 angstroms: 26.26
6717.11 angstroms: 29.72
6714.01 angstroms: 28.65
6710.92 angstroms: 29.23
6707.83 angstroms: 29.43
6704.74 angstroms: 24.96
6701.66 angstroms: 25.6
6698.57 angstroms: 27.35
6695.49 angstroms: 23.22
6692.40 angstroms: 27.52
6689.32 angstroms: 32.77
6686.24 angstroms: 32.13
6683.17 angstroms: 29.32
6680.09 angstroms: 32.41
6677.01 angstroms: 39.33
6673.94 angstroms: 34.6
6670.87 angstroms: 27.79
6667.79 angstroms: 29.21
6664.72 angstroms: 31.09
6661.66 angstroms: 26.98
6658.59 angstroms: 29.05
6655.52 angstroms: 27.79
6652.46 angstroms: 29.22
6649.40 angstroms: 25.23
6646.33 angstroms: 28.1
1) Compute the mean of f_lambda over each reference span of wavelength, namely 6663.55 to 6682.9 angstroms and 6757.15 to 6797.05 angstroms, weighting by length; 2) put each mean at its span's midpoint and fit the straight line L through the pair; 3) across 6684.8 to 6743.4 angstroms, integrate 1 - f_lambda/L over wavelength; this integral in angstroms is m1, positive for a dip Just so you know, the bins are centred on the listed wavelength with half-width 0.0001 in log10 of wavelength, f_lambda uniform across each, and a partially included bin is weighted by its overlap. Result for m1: 4.0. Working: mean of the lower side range 32.2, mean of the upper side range 27.4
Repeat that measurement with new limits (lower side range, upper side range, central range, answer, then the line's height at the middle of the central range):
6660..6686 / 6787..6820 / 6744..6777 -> 1.0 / 29.2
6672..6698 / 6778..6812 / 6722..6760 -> 0.8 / 29.1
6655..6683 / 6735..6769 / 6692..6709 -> 2.2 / 30.1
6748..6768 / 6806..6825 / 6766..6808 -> 2.1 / 28.7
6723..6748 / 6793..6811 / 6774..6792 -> 0.4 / 27.4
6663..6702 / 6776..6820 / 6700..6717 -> 1.1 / 29.7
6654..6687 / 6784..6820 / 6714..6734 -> 1.2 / 29.6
